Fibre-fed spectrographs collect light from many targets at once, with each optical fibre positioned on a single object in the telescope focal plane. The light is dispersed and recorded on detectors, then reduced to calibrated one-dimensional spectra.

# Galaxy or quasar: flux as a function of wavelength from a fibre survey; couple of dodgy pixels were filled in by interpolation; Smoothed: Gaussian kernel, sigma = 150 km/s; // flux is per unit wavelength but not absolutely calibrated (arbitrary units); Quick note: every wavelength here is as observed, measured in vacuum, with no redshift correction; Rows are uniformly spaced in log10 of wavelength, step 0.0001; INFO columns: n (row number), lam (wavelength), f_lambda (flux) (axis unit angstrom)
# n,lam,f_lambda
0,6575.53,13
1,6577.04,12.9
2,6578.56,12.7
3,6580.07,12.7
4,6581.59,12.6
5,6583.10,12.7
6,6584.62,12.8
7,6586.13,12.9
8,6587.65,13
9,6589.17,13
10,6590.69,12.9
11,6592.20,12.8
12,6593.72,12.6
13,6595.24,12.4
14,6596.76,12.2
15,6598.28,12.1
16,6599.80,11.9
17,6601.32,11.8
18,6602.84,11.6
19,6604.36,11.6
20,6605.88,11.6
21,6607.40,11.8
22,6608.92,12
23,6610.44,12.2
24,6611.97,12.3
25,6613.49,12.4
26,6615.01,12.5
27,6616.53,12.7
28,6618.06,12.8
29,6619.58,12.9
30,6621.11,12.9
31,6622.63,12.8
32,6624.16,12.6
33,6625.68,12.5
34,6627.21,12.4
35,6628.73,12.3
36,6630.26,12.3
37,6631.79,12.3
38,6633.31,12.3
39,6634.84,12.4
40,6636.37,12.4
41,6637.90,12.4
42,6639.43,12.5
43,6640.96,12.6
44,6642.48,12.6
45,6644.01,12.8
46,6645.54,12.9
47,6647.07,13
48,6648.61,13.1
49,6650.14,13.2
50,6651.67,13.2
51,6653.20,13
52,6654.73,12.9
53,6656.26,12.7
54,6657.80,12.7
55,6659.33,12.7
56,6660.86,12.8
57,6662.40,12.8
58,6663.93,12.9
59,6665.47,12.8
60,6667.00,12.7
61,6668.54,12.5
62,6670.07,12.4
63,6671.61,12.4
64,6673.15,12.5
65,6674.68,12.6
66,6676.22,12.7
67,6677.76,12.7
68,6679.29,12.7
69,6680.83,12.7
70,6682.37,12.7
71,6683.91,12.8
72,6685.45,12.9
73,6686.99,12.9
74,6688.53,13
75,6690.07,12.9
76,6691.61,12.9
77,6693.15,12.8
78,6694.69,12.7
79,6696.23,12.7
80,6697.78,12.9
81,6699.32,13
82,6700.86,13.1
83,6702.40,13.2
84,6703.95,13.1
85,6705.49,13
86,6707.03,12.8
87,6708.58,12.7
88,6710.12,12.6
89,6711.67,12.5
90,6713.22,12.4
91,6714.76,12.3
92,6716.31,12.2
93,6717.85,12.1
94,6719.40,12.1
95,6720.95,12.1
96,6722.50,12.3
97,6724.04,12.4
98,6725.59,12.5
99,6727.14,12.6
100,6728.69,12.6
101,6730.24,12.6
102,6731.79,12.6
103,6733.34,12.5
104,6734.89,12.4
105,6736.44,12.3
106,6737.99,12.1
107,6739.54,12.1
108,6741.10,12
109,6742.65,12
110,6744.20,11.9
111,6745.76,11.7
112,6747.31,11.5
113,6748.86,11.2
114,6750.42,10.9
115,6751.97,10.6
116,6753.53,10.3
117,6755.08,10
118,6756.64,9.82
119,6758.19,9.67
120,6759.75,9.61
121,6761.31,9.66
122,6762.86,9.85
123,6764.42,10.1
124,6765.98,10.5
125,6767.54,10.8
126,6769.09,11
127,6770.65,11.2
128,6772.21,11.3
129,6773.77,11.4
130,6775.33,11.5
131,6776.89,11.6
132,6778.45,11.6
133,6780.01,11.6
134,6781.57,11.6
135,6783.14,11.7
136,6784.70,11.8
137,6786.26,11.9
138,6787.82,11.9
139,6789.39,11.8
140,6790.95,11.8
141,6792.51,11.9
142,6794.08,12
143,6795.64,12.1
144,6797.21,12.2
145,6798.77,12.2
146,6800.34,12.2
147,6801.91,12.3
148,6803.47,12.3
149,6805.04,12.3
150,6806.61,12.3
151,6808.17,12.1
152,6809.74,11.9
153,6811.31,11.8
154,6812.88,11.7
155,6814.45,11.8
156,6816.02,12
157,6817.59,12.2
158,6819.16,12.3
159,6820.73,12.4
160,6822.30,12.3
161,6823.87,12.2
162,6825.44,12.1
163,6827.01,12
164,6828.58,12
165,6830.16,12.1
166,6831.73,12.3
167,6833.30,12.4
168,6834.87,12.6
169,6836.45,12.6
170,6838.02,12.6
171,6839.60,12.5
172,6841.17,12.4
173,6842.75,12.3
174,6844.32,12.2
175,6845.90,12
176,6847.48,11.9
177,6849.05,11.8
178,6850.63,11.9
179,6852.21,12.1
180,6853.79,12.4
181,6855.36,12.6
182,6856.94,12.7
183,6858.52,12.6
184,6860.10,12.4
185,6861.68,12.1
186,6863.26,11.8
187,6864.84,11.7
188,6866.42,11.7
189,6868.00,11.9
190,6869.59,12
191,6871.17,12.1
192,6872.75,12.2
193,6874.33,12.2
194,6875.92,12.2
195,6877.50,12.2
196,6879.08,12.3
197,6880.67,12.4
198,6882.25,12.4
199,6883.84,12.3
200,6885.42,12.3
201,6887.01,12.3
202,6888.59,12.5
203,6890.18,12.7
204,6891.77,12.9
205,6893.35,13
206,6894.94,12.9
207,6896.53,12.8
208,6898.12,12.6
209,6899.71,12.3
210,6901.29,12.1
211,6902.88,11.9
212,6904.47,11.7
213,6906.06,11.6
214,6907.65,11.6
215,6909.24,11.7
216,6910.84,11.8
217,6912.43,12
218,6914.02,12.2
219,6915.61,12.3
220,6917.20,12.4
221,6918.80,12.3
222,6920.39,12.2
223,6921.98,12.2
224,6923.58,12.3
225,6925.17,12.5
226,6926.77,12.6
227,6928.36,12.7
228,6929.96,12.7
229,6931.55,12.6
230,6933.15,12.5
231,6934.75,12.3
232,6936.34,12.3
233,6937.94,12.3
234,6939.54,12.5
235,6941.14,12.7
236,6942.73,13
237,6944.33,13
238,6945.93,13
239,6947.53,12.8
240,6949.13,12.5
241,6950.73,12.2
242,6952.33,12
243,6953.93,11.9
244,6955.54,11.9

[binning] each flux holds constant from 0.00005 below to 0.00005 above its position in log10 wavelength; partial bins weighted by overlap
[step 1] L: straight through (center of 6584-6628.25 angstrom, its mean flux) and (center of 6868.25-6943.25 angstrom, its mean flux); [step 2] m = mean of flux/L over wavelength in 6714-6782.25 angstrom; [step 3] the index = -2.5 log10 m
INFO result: 0.082 mag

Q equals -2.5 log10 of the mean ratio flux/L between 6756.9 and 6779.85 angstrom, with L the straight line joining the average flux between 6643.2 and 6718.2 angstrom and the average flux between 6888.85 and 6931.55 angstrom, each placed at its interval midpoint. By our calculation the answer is 0.18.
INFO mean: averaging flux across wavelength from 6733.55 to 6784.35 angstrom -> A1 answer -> 11.1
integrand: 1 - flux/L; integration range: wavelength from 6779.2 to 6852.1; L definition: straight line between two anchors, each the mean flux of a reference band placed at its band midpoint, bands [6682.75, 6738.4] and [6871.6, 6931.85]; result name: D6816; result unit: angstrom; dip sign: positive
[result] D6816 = 2.1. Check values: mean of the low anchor 12.6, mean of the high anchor 12.3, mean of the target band 12.1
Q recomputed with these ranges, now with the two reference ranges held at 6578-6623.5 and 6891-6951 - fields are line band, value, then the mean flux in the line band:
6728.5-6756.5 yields 0.07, 11.7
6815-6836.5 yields 0.02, 12.2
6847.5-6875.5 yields 0.02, 12.1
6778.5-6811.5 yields 0.04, 12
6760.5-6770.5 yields 0.20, 10.4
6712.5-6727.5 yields 0.01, 12.3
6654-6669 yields -0.03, 12.8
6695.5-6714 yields -0.03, 12.8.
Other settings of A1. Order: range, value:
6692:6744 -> 12.5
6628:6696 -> 12.7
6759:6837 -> 11.7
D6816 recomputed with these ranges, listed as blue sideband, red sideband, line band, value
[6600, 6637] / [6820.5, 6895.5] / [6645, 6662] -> -0.9 angstrom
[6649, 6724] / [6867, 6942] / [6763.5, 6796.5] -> 2.8 angstrom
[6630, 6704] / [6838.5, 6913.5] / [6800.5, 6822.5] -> 0.5 angstrom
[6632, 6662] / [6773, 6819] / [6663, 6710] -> -1.0 angstrom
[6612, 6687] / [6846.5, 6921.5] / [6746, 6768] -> 3.7 angstrom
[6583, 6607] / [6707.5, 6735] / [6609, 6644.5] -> -0.4 angstrom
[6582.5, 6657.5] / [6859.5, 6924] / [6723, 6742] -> 0.0 angstrom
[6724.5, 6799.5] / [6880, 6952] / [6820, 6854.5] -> -0.9 angstrom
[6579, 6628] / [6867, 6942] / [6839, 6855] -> 0.2 angstrom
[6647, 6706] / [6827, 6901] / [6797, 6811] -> 0.3 angstrom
